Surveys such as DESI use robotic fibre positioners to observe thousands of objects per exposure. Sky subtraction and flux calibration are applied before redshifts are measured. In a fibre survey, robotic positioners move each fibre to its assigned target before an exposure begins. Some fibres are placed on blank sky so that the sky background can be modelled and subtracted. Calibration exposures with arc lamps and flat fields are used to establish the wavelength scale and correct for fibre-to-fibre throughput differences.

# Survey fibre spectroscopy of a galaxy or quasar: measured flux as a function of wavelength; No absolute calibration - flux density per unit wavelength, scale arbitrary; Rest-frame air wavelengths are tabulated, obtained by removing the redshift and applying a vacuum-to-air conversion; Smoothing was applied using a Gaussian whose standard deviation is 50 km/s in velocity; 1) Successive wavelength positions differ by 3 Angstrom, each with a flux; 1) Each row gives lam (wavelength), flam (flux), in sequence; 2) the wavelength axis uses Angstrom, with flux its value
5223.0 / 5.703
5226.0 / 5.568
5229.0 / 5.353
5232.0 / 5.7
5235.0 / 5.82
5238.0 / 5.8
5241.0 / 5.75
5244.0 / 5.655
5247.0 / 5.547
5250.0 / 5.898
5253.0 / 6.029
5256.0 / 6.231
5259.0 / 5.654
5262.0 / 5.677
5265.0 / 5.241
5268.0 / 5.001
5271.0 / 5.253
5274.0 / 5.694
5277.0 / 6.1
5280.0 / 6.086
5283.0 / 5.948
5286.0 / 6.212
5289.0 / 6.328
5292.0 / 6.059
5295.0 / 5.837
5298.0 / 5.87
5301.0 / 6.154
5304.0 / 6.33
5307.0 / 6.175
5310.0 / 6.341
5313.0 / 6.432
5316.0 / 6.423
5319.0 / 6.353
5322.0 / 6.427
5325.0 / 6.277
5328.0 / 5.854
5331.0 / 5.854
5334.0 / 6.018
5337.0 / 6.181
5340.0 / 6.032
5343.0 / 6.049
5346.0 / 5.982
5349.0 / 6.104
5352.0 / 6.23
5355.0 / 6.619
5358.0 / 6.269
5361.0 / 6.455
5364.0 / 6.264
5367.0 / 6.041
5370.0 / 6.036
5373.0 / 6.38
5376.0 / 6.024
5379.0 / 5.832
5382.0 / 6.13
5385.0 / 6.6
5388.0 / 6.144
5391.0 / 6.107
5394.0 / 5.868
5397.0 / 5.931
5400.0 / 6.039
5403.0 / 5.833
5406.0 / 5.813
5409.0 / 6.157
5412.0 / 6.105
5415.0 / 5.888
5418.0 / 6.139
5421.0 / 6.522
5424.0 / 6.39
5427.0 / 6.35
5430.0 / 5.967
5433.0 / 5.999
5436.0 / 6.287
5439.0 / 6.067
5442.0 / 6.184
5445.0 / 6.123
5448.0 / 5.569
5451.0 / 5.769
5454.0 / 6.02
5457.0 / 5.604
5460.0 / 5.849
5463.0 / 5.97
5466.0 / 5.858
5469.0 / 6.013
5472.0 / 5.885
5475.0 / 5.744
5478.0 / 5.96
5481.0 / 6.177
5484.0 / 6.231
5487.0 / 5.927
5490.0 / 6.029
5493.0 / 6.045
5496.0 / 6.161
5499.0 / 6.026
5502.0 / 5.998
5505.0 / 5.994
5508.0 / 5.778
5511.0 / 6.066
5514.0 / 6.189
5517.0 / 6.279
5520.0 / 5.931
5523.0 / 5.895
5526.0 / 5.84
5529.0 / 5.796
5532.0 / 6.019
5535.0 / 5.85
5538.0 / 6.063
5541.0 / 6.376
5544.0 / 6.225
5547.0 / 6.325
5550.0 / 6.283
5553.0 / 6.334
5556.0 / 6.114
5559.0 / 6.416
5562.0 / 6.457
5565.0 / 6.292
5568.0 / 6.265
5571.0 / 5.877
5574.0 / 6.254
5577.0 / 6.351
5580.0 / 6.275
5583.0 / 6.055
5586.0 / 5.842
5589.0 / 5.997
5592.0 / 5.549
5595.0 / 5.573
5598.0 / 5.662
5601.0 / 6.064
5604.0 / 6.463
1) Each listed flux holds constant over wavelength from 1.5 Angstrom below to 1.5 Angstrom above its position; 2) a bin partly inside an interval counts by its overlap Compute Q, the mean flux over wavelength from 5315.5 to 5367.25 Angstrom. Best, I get 6.19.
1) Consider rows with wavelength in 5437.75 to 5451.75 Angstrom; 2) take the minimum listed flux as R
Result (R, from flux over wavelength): 5.569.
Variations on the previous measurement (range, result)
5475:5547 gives 5.744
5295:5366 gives 5.837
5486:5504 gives 5.927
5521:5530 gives 5.796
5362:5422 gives 5.813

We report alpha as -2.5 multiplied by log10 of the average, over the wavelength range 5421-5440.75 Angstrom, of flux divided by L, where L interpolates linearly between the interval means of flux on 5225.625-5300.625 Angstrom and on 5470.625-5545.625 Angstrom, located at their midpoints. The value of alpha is -0.05 mag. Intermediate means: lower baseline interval 5.78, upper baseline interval 6.02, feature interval 6.2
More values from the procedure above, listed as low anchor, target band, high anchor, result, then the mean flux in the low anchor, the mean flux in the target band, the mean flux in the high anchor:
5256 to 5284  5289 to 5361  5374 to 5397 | -0.057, 5.65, 6.18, 6.1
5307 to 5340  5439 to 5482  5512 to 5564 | 0.046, 6.21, 5.91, 6.14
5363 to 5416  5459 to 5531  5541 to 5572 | 0.037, 6.07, 5.99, 6.27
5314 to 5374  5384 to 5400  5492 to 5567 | 0.012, 6.19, 6.11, 6.11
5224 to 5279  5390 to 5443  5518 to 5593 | -0.033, 5.67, 6.09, 6.11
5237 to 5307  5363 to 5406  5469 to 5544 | -0.027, 5.85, 6.08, 6.02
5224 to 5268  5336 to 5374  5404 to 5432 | -0.041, 5.68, 6.2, 6.14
